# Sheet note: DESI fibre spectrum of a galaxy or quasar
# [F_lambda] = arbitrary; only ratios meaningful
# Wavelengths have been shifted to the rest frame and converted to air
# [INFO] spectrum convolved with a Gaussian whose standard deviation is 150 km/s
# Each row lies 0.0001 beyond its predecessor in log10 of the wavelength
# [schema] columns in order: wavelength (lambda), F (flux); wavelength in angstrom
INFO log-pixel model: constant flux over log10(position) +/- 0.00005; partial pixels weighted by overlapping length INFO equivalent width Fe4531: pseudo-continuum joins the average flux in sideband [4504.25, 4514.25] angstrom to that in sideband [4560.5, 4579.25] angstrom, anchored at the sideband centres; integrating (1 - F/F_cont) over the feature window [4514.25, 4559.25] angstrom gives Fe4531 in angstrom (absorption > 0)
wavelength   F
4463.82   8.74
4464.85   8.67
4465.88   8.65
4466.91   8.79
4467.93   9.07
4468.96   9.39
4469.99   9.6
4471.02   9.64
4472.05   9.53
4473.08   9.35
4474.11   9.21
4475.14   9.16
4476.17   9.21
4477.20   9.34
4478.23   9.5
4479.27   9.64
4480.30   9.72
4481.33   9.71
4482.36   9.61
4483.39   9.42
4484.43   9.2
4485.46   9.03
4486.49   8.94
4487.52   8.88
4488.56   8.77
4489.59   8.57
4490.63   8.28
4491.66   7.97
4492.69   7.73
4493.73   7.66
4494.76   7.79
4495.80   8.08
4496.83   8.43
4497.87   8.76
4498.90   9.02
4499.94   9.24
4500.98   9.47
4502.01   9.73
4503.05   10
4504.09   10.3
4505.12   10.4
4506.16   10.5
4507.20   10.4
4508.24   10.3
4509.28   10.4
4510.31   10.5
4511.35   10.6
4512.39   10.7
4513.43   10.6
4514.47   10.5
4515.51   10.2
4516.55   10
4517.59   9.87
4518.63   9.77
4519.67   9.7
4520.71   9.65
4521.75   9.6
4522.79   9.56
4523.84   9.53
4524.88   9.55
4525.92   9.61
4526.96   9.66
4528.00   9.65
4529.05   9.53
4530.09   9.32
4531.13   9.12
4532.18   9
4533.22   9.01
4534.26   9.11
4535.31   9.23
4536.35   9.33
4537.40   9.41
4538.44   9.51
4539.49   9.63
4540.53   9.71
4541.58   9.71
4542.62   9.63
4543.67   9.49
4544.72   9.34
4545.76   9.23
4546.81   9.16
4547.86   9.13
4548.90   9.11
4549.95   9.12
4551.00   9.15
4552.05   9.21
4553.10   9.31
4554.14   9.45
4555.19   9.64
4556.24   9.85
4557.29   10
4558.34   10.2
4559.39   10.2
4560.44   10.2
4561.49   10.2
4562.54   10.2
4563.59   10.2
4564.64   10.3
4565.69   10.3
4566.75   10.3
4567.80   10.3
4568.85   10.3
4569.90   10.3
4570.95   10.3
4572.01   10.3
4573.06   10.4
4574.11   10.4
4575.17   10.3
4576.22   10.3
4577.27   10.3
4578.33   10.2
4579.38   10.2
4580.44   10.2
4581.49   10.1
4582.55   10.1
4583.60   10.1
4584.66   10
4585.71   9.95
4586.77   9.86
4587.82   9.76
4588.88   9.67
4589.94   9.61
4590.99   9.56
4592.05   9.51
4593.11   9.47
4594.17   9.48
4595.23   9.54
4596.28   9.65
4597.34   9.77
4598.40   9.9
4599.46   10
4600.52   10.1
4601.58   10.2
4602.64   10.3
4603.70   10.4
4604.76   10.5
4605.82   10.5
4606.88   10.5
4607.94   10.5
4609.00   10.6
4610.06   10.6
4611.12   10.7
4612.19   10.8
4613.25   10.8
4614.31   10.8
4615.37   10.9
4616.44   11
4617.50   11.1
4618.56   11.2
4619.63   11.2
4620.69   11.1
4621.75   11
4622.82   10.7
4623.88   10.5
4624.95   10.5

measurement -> 3.8 angstrom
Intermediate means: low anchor 10.5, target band 9.52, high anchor 10.3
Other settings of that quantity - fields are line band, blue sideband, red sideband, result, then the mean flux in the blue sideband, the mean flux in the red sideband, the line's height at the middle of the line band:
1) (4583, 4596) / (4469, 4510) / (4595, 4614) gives 0.6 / 9.25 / 10.3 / 10.2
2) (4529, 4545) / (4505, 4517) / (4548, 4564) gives 1.0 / 10.4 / 9.72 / 10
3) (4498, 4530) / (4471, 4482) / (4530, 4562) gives -1.6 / 9.45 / 9.48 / 9.46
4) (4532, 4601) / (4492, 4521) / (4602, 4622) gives 3.2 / 9.65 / 10.8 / 10.3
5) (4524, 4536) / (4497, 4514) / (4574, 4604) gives 0.8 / 10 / 9.95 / 10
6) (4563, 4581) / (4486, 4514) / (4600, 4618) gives -0.2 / 9.34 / 10.6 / 10.2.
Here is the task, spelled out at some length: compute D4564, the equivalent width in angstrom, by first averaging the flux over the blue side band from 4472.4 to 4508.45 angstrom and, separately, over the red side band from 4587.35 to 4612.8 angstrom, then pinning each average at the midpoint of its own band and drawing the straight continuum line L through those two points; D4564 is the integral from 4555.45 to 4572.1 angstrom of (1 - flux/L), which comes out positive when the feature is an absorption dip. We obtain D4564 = -0.7 angstrom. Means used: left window 9.17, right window 10.1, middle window 10.2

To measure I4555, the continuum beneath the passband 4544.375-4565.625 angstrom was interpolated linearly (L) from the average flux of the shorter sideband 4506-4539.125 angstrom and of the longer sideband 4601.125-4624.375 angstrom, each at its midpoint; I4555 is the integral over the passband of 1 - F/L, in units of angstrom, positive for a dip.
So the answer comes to 0.94 angstrom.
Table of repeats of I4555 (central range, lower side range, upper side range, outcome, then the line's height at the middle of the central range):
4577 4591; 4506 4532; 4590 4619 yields 0.3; 10.2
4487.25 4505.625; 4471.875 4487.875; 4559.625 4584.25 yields 1.3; 9.51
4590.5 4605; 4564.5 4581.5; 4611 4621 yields 1.1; 10.7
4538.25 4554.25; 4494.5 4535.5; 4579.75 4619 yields 0.8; 9.87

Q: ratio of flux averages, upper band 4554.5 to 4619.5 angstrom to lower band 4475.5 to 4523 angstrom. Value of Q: 1.1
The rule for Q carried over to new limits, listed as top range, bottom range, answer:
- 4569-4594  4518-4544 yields 1.06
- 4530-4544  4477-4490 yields 1.01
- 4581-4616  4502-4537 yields 1.03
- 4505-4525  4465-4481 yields 1.09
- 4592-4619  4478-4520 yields 1.09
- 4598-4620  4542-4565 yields 1.10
